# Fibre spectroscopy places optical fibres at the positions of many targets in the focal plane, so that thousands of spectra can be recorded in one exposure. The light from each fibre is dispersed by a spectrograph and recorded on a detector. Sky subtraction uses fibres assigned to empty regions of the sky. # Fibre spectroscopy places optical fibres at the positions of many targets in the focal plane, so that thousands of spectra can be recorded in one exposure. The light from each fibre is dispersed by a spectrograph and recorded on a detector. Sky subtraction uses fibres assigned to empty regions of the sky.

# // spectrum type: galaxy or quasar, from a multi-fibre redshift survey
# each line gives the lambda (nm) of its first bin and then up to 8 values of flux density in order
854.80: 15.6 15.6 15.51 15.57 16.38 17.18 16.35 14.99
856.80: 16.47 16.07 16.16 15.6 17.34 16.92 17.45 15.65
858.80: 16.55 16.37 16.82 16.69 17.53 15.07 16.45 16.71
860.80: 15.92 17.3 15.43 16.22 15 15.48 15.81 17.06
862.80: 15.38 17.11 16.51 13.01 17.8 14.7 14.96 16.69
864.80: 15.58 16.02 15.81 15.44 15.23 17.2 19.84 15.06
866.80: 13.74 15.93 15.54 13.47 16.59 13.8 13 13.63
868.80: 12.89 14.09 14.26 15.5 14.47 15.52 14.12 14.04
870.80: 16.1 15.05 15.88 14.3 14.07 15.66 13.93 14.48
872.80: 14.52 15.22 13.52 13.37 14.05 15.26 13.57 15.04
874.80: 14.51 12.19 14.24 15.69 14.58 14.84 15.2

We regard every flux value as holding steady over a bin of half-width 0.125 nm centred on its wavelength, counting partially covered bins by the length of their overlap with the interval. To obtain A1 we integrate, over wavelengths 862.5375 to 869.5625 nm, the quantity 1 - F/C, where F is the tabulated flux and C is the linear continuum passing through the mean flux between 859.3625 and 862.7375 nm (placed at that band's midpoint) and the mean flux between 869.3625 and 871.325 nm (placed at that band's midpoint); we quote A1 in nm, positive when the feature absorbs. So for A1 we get 0.10 nm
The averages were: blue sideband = 16.2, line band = 15.3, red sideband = 15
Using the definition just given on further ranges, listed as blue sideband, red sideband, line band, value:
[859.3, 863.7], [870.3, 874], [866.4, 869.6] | 0.153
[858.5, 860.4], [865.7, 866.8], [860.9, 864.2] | 0.113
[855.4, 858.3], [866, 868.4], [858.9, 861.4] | -0.065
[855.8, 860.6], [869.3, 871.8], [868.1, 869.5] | 0.133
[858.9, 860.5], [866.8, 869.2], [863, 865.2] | -0.064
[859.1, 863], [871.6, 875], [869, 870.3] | 0.014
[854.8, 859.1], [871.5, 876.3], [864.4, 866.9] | -0.129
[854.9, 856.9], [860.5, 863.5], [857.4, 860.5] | -0.098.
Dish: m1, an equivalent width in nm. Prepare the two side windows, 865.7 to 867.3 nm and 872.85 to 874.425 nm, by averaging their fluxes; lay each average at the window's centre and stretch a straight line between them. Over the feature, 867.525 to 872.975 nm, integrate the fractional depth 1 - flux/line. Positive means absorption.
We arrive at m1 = 0.20 nm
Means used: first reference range 16.1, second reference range 14.2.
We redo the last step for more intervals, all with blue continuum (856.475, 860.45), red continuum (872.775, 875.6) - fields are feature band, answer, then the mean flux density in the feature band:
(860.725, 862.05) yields 0.01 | 15.9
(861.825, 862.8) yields 0.00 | 15.9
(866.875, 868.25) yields 0.02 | 14.9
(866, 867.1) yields -0.08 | 16.3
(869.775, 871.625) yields -0.03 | 15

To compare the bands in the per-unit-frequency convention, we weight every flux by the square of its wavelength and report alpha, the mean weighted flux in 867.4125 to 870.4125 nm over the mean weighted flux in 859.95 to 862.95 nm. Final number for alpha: 0.91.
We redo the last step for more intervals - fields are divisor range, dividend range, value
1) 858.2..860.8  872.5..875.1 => 0.89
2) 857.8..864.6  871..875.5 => 0.91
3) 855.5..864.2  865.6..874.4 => 0.93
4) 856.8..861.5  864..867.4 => 0.98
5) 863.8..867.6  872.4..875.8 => 0.92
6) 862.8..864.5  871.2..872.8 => 0.95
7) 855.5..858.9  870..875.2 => 0.92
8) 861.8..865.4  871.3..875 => 0.93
